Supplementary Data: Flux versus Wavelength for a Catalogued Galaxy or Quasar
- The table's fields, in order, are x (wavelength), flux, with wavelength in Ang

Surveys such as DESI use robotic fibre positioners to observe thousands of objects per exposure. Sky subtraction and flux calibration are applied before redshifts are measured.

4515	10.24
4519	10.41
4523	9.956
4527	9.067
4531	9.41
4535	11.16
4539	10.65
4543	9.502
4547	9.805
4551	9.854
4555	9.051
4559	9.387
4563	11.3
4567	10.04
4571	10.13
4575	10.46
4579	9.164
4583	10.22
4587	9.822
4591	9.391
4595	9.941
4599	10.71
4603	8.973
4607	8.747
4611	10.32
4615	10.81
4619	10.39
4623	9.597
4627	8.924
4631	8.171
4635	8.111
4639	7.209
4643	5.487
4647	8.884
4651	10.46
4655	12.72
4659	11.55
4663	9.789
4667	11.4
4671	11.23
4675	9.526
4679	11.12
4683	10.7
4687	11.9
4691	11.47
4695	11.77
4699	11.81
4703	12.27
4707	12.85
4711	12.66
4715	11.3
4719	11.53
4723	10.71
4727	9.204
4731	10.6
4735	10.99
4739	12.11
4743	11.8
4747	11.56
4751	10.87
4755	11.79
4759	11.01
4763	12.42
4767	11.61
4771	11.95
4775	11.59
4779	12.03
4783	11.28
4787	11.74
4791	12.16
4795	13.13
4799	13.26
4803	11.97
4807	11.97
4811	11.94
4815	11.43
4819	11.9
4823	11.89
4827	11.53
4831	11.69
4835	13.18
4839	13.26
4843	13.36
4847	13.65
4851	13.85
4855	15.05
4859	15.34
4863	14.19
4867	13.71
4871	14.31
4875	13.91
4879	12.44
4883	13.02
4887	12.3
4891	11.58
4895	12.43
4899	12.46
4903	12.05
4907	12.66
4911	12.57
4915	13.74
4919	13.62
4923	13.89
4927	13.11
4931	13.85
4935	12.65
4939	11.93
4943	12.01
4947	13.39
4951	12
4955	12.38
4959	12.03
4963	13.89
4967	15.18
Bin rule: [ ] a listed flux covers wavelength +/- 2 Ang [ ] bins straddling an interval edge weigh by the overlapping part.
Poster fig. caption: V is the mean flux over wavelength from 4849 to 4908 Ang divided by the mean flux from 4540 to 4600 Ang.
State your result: 1.3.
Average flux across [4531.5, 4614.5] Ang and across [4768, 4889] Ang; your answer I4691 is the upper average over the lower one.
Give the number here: 1.3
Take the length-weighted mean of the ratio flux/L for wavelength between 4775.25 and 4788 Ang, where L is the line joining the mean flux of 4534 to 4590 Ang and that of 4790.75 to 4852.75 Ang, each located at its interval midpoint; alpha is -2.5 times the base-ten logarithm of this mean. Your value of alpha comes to 0.04 mag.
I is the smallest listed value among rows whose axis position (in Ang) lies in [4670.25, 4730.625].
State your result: 9.204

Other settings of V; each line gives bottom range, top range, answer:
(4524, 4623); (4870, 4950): 1.30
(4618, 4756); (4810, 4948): 1.22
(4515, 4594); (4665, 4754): 1.14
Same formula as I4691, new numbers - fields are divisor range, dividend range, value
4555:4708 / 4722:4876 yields 1.21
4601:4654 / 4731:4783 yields 1.29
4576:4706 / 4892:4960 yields 1.26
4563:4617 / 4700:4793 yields 1.16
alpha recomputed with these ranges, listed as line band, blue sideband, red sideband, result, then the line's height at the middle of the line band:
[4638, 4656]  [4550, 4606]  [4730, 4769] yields 0.19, 10.5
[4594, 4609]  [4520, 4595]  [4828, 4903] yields 0.09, 10.4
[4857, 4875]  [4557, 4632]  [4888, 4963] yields -0.18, 12.2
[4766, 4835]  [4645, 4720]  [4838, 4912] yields 0.05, 12.5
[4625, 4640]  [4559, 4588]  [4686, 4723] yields 0.32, 10.9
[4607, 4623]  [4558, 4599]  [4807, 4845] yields 0.02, 10.4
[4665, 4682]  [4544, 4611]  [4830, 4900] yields 0.02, 11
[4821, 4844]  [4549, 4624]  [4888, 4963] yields -0.04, 11.9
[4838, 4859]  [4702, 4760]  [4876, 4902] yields -0.15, 12.2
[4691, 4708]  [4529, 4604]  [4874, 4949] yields -0.09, 11.1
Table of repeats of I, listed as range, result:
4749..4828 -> 10.87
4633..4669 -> 5.487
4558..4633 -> 8.171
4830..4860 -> 11.69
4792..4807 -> 11.97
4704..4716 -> 11.3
